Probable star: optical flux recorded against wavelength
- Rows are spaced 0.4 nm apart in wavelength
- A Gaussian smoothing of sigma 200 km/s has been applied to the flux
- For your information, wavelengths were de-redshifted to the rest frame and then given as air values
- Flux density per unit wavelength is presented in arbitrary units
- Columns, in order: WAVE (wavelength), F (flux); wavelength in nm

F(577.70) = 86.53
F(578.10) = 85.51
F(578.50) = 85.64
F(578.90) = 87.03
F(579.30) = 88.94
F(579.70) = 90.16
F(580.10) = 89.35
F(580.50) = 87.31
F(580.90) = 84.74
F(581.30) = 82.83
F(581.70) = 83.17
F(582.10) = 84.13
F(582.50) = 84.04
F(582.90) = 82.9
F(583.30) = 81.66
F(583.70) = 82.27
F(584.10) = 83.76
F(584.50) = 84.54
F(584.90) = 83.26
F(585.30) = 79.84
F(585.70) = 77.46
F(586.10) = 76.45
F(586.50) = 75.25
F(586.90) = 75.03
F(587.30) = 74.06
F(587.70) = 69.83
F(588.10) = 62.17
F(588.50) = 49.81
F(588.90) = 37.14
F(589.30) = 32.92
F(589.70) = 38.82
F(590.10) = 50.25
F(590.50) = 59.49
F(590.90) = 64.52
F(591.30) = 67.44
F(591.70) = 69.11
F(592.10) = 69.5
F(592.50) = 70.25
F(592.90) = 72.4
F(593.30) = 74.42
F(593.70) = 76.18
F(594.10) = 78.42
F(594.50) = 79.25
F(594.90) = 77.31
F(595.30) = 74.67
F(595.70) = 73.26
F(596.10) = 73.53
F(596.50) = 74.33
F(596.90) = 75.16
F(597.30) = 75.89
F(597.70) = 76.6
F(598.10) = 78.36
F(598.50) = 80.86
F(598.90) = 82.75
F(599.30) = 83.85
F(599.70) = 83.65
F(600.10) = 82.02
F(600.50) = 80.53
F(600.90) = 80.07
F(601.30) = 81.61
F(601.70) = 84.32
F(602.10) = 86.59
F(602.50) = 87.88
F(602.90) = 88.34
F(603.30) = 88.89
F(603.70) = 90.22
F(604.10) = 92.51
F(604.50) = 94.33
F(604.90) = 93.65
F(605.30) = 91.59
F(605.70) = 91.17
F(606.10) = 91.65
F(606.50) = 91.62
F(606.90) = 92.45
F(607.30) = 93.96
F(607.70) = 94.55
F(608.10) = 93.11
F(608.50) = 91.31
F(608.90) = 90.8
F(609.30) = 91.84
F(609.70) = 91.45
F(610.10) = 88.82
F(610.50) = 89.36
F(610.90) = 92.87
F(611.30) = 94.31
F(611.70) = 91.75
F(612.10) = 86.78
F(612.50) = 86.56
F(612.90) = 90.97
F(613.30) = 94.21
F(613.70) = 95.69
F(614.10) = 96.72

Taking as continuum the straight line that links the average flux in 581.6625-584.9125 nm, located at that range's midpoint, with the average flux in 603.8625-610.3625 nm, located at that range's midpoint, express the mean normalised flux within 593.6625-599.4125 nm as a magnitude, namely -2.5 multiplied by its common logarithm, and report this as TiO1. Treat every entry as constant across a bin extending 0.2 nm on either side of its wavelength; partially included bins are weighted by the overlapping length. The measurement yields 0.14 mag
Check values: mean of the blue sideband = 83.3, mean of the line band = 77.3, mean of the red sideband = 92.1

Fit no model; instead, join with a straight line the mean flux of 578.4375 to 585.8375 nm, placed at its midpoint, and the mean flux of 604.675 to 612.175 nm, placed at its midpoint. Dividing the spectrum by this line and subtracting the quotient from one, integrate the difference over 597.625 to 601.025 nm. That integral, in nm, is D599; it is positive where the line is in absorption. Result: 0.31 nm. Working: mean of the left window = 84.4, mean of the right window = 91.8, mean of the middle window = 81.1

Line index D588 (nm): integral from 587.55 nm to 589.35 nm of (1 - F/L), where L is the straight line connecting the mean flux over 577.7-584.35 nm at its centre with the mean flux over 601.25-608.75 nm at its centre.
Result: 0.74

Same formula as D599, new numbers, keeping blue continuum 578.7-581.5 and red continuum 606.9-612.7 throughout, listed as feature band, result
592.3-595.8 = 0.55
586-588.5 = 0.51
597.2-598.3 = 0.15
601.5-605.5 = 0.03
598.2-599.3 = 0.10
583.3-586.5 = 0.26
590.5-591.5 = 0.27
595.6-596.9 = 0.22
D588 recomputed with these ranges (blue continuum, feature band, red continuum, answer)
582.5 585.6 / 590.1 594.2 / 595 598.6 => 0.48 nm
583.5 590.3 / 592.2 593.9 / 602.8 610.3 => 0.03 nm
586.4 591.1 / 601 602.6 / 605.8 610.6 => -0.08 nm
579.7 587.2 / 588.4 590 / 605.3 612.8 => 0.85 nm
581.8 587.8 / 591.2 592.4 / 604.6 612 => 0.21 nm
